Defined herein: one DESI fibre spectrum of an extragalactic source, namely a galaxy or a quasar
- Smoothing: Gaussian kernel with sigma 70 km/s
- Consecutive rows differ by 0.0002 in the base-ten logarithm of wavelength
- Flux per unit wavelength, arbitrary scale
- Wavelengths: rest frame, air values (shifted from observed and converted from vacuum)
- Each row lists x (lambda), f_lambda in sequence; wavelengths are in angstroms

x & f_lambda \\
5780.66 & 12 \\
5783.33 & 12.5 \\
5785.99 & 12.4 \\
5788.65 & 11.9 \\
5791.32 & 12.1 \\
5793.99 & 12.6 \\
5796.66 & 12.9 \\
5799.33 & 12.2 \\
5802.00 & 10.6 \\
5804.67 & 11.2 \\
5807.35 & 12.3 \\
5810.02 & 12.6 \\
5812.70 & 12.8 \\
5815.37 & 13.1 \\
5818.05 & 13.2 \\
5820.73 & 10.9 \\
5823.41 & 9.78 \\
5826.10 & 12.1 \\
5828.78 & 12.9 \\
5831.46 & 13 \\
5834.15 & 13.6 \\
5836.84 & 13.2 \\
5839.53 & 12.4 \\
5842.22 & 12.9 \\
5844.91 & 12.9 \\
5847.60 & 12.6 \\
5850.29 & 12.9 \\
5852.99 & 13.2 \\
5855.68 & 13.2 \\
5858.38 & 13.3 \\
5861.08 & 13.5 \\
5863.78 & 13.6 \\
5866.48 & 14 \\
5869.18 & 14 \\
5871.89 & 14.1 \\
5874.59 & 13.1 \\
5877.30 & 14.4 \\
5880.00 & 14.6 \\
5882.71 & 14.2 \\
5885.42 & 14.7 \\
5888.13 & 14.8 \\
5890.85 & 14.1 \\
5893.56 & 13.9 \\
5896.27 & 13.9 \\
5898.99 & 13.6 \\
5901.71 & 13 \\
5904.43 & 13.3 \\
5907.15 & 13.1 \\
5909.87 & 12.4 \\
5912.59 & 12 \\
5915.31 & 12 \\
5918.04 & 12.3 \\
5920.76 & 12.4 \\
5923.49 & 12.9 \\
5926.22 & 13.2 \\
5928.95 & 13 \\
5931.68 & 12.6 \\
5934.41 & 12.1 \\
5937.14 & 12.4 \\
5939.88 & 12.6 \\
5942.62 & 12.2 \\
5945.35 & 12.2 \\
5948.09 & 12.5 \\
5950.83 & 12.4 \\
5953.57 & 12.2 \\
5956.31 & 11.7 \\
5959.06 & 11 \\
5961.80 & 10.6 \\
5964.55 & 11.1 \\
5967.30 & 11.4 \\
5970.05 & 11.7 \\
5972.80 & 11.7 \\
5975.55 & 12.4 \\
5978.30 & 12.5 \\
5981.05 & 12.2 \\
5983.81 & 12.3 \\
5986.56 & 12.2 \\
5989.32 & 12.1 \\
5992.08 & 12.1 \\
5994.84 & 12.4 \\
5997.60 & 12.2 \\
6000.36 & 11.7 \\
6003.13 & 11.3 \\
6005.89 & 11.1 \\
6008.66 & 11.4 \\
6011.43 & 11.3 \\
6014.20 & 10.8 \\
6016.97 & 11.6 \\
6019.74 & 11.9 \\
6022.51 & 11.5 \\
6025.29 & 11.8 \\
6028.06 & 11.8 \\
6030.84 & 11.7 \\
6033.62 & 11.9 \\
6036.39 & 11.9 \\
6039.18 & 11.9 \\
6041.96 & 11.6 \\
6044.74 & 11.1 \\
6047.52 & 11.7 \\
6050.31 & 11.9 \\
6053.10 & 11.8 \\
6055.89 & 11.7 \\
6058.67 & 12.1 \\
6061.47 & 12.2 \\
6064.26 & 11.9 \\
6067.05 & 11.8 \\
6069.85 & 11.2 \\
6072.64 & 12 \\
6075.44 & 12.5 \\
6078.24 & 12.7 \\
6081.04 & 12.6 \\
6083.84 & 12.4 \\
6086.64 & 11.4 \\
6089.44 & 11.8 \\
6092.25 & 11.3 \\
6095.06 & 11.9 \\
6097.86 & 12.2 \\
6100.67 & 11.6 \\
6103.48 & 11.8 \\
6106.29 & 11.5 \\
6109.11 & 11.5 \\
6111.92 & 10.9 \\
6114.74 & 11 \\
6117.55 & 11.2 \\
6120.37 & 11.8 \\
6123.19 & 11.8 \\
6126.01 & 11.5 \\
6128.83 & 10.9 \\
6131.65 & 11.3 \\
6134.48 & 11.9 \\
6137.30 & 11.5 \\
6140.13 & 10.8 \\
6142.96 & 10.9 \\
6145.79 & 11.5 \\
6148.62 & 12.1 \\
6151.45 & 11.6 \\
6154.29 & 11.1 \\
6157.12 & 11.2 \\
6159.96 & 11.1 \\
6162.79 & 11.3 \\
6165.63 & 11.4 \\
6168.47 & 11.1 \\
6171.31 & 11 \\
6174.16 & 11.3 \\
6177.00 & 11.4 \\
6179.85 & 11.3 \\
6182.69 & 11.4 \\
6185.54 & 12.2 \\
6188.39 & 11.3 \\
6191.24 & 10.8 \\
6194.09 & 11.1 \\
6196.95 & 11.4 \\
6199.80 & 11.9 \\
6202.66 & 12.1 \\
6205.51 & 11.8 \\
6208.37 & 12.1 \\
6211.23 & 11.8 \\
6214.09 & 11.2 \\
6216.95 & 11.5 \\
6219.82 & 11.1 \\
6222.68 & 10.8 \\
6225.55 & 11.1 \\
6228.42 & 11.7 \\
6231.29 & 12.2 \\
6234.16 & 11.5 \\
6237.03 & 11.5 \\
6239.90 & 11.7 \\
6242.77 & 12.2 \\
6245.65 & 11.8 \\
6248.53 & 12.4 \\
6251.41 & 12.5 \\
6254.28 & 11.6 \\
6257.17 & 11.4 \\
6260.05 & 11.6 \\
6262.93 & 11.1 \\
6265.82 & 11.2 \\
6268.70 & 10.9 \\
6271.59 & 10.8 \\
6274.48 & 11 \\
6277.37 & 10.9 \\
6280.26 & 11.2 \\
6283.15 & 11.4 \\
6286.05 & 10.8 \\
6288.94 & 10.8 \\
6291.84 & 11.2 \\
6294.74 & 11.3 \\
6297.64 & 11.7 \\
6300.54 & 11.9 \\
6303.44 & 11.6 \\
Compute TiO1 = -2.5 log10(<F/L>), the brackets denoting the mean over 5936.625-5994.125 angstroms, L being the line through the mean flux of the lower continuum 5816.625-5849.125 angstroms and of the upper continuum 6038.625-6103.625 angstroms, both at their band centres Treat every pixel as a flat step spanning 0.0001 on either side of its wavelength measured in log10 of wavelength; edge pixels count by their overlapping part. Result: 0.01 mag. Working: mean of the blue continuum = 12.5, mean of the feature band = 12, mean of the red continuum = 11.9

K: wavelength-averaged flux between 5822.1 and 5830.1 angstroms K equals 11.6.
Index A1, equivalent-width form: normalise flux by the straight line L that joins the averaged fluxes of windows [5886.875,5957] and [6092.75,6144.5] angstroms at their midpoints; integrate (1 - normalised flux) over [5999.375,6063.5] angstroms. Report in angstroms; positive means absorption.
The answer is 2.1 angstroms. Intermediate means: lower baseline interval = 12.8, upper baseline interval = 11.4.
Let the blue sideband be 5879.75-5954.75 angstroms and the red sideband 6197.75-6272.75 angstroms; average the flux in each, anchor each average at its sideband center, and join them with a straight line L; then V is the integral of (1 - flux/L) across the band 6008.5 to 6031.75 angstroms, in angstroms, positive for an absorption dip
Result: 1.87 angstroms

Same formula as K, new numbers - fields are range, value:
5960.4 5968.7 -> 11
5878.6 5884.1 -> 14.4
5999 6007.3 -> 11.4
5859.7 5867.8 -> 13.7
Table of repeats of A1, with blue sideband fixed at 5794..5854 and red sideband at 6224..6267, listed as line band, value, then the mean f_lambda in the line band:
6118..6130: 0.4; 11.5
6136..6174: 1.8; 11.3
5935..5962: 0.4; 12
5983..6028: 1.4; 11.7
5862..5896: -4.9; 14.1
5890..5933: -2.4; 13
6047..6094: 0.2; 11.9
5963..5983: 0.5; 11.9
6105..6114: 0.5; 11.3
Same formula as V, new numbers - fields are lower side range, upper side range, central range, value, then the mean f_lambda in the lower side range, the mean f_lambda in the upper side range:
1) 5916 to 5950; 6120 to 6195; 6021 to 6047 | 0.7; 12.5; 11.4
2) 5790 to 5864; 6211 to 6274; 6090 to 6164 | 2.3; 12.5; 11.5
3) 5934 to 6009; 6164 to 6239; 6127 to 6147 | 0.6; 11.9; 11.5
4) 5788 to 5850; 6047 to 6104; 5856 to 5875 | -2.1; 12.4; 11.9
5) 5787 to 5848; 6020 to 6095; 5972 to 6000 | -0.5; 12.3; 11.9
